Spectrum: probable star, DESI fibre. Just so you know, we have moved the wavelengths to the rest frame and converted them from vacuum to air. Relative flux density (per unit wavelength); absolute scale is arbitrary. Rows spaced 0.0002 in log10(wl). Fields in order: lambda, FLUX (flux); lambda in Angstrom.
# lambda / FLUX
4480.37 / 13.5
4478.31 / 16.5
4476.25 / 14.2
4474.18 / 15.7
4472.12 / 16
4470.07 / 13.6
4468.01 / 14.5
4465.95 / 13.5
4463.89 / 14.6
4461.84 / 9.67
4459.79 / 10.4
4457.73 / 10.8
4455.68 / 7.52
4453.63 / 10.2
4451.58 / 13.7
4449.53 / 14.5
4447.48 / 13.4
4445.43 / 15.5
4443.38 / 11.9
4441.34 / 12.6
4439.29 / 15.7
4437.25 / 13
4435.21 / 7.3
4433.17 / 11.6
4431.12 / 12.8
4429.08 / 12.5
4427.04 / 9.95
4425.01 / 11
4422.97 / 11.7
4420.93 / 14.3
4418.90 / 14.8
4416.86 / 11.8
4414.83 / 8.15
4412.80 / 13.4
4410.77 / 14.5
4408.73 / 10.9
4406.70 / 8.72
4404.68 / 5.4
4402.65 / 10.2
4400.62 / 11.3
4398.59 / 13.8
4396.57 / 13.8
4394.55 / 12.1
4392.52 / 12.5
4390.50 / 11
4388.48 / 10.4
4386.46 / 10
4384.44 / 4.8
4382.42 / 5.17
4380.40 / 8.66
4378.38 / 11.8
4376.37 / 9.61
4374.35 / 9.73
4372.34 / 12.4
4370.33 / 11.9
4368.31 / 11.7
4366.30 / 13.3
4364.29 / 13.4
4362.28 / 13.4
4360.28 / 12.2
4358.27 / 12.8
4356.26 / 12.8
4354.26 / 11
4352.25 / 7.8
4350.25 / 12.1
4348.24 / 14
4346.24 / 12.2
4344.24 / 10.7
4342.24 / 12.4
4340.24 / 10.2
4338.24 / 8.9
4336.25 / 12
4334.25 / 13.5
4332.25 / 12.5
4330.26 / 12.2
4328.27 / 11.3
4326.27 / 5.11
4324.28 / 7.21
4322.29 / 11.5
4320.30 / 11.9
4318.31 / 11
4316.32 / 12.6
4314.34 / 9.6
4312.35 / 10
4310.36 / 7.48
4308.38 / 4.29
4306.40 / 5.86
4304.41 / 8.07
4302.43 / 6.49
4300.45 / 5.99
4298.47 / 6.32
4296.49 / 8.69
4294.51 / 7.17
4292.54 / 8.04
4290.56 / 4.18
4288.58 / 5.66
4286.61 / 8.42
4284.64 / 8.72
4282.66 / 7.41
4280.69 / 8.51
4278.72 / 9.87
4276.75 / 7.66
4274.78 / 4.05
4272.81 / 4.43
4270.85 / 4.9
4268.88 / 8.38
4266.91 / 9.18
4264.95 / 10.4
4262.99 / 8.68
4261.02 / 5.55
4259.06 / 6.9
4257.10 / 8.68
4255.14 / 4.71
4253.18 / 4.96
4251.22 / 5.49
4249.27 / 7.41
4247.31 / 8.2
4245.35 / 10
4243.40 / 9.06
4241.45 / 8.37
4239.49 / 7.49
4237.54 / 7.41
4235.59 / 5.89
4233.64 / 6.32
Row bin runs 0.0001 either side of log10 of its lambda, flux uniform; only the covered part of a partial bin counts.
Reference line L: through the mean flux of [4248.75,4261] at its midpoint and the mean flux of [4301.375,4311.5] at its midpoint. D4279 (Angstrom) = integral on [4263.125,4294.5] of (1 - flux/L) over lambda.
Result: -4.9 Angstrom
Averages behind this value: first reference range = 6.26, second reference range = 6.48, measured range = 7.35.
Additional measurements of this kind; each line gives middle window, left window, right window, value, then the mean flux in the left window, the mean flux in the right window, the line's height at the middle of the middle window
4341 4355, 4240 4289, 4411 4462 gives -2.6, 7.44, 12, 9.66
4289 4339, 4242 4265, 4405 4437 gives 0.5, 7.4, 11.5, 8.87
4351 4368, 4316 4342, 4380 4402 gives -2.4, 10.8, 10.4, 10.6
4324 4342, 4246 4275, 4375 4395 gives -4.5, 6.9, 9.53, 8.43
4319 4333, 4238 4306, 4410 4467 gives -2.1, 7.28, 12.2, 8.86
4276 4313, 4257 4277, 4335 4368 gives 5.5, 7.08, 11.8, 8.63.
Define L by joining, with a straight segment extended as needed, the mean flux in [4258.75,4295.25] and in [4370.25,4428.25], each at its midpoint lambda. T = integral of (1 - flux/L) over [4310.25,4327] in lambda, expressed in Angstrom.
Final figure -2.6 Angstrom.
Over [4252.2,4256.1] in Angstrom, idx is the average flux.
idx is 4.83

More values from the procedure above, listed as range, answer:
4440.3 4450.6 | 13.6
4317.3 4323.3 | 11.5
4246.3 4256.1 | 6.16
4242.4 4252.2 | 8.04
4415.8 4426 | 12.7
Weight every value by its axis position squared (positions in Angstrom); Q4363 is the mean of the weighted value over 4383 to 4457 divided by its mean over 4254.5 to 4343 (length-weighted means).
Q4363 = 1.45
